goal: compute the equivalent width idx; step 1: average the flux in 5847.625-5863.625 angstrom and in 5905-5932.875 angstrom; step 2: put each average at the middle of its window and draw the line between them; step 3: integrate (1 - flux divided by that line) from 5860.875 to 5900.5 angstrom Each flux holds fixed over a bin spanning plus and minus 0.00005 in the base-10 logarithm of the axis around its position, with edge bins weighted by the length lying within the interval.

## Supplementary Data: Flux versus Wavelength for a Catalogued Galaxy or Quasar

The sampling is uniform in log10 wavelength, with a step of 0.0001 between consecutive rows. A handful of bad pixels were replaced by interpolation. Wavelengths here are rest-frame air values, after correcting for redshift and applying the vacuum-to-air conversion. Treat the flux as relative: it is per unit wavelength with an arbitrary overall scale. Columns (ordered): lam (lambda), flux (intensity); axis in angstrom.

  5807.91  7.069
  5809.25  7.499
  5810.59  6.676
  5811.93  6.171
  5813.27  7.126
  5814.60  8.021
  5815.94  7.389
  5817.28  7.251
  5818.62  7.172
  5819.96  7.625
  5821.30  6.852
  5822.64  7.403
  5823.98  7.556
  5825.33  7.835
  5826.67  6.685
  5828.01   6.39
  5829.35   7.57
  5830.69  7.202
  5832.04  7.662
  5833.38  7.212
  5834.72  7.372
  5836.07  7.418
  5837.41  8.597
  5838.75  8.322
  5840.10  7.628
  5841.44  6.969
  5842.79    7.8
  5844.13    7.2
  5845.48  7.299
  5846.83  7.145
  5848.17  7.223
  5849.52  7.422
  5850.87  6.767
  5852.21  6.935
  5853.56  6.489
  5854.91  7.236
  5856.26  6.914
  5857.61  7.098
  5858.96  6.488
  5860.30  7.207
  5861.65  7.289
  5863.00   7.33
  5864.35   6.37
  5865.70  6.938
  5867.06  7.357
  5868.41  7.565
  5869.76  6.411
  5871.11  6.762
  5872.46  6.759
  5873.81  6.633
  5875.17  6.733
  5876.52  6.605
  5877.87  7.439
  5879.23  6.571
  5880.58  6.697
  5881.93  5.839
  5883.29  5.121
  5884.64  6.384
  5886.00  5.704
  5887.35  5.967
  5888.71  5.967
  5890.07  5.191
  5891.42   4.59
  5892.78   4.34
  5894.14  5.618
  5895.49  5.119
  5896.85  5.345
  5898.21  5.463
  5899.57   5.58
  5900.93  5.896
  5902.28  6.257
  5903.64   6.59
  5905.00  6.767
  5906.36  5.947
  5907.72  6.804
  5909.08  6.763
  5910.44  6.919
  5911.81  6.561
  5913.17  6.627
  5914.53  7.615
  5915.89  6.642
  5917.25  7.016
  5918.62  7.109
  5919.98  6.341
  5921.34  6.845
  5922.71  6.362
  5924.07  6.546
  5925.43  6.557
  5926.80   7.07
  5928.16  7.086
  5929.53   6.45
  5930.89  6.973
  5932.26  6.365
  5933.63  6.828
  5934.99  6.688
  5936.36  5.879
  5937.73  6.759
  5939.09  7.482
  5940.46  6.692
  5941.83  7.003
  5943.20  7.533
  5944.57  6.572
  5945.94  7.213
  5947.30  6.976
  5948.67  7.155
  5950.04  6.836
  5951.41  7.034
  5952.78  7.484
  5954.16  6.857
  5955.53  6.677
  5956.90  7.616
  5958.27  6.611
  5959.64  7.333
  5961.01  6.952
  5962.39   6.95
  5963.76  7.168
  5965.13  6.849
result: 4.1 angstrom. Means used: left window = 7.03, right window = 6.73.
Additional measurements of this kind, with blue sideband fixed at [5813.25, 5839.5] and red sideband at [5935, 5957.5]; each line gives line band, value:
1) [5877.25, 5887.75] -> 1.47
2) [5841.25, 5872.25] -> 1.16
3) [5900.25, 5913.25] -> 1.13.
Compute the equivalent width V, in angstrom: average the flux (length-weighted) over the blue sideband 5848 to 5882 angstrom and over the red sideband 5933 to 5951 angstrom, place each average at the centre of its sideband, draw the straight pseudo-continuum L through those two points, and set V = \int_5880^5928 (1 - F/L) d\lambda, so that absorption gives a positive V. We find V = 5.0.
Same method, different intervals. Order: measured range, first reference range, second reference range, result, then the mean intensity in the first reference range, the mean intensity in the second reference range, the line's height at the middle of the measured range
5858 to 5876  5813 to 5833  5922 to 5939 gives 0.35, 7.32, 6.66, 7.05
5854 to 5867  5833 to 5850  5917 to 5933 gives 0.60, 7.51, 6.72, 7.33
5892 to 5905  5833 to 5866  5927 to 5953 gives 2.60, 7.23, 6.89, 7.05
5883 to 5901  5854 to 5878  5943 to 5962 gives 3.95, 6.94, 7.05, 6.97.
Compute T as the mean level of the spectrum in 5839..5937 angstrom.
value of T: 6.58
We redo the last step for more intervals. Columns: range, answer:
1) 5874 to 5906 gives 5.91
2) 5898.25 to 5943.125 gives 6.65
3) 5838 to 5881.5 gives 7.05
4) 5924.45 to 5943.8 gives 6.8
